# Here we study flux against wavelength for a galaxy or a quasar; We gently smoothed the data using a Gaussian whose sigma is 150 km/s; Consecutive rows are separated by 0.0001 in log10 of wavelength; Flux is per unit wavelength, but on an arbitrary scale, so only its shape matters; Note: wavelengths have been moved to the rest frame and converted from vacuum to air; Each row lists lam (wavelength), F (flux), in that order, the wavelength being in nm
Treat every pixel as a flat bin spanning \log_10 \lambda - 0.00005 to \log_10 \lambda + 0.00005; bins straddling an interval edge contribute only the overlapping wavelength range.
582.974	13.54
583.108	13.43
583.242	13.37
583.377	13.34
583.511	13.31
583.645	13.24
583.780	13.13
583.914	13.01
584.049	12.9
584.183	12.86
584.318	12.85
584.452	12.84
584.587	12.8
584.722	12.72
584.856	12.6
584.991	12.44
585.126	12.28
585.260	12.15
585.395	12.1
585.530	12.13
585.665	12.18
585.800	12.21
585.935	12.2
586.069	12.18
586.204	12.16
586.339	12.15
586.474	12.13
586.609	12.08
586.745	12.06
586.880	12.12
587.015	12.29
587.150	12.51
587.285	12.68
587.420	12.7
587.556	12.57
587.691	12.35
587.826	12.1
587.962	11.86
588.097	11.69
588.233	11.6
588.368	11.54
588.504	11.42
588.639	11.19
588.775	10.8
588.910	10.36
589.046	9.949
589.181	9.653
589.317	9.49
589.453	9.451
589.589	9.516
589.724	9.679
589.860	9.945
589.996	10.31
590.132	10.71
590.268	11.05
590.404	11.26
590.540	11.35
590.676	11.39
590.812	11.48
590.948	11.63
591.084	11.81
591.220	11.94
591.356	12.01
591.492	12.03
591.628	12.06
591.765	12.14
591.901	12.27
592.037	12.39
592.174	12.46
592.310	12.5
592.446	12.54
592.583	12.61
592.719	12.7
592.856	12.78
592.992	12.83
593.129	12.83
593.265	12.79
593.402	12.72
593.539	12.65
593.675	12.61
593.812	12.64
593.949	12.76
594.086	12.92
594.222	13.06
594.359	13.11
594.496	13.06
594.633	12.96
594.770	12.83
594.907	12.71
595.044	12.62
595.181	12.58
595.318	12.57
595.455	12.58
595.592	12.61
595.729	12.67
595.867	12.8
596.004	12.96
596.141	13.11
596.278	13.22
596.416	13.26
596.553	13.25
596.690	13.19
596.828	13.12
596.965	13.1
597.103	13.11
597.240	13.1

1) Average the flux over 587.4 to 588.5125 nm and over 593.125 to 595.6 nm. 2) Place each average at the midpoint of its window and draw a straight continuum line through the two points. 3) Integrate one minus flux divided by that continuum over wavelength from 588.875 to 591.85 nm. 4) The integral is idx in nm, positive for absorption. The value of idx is 0.337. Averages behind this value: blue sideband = 12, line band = 10.9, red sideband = 12.8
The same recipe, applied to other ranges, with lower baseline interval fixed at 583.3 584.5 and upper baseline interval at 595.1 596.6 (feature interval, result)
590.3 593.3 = 0.181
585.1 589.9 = 0.539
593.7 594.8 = -0.001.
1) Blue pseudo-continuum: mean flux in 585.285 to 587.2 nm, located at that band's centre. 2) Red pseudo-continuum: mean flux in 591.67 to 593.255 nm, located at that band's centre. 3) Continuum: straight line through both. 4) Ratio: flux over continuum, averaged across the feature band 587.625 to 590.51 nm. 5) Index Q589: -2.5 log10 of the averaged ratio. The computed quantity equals 0.15 mag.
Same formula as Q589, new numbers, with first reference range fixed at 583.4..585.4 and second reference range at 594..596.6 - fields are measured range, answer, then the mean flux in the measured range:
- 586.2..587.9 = 0.044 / 12.3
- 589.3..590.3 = 0.270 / 10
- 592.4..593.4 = 0.012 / 12.7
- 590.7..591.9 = 0.084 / 11.9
